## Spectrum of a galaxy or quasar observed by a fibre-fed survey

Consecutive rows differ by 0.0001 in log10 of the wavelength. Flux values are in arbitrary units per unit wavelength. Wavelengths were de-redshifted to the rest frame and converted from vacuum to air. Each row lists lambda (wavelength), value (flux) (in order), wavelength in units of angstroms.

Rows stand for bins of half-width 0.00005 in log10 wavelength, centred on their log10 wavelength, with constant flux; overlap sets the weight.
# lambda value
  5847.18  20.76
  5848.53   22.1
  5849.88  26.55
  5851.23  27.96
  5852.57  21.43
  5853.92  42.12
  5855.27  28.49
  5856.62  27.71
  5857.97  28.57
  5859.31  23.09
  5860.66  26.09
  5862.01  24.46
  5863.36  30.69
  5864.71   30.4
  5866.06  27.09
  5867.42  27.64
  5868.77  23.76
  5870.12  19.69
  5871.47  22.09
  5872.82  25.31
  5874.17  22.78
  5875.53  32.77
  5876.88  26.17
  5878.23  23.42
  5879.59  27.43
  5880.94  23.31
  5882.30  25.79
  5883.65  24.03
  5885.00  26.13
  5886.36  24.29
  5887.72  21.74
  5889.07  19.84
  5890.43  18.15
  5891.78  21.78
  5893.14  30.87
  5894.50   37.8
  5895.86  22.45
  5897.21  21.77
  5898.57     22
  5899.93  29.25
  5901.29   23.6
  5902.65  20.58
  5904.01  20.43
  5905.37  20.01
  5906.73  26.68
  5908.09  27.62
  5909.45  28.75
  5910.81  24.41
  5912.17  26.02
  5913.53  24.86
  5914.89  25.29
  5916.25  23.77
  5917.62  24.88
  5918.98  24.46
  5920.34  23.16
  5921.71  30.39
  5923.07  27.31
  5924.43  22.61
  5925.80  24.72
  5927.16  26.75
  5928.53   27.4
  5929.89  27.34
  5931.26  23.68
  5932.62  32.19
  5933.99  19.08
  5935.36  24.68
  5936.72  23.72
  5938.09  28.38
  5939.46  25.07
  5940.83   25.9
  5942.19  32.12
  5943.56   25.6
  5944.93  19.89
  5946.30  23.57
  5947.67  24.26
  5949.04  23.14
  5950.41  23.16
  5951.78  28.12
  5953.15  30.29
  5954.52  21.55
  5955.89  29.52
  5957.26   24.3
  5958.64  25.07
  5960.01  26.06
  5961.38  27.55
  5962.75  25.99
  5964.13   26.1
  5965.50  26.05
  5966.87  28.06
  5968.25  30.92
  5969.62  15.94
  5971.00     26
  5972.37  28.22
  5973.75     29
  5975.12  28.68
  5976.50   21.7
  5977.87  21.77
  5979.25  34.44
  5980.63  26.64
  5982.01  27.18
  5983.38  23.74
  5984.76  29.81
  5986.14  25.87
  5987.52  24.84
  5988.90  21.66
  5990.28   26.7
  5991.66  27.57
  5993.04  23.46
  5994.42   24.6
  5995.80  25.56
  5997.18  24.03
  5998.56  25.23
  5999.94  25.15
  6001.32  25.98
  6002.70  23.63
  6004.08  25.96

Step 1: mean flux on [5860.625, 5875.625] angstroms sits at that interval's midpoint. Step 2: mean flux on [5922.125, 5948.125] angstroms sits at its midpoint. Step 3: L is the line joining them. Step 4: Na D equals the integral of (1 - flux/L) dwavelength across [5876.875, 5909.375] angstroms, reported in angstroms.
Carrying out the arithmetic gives 1.6 angstroms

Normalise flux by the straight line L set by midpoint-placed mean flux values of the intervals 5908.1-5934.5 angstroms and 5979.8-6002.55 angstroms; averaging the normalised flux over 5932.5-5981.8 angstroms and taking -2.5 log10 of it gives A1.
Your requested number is -0.01 mag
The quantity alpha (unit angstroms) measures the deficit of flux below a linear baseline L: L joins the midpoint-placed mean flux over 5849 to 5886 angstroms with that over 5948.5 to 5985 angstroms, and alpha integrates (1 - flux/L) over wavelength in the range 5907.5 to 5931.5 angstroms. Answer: 0.5 angstroms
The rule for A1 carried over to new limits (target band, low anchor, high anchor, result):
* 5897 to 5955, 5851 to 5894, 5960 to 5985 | 0.044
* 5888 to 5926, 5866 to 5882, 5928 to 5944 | 0.042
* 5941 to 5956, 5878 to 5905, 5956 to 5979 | 0.004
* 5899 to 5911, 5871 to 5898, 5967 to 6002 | 0.024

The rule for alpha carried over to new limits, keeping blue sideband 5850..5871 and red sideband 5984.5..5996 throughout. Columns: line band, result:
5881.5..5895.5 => 0.96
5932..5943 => -0.09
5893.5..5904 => 0.58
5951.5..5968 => -0.52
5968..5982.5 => -0.38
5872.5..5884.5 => 0.57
